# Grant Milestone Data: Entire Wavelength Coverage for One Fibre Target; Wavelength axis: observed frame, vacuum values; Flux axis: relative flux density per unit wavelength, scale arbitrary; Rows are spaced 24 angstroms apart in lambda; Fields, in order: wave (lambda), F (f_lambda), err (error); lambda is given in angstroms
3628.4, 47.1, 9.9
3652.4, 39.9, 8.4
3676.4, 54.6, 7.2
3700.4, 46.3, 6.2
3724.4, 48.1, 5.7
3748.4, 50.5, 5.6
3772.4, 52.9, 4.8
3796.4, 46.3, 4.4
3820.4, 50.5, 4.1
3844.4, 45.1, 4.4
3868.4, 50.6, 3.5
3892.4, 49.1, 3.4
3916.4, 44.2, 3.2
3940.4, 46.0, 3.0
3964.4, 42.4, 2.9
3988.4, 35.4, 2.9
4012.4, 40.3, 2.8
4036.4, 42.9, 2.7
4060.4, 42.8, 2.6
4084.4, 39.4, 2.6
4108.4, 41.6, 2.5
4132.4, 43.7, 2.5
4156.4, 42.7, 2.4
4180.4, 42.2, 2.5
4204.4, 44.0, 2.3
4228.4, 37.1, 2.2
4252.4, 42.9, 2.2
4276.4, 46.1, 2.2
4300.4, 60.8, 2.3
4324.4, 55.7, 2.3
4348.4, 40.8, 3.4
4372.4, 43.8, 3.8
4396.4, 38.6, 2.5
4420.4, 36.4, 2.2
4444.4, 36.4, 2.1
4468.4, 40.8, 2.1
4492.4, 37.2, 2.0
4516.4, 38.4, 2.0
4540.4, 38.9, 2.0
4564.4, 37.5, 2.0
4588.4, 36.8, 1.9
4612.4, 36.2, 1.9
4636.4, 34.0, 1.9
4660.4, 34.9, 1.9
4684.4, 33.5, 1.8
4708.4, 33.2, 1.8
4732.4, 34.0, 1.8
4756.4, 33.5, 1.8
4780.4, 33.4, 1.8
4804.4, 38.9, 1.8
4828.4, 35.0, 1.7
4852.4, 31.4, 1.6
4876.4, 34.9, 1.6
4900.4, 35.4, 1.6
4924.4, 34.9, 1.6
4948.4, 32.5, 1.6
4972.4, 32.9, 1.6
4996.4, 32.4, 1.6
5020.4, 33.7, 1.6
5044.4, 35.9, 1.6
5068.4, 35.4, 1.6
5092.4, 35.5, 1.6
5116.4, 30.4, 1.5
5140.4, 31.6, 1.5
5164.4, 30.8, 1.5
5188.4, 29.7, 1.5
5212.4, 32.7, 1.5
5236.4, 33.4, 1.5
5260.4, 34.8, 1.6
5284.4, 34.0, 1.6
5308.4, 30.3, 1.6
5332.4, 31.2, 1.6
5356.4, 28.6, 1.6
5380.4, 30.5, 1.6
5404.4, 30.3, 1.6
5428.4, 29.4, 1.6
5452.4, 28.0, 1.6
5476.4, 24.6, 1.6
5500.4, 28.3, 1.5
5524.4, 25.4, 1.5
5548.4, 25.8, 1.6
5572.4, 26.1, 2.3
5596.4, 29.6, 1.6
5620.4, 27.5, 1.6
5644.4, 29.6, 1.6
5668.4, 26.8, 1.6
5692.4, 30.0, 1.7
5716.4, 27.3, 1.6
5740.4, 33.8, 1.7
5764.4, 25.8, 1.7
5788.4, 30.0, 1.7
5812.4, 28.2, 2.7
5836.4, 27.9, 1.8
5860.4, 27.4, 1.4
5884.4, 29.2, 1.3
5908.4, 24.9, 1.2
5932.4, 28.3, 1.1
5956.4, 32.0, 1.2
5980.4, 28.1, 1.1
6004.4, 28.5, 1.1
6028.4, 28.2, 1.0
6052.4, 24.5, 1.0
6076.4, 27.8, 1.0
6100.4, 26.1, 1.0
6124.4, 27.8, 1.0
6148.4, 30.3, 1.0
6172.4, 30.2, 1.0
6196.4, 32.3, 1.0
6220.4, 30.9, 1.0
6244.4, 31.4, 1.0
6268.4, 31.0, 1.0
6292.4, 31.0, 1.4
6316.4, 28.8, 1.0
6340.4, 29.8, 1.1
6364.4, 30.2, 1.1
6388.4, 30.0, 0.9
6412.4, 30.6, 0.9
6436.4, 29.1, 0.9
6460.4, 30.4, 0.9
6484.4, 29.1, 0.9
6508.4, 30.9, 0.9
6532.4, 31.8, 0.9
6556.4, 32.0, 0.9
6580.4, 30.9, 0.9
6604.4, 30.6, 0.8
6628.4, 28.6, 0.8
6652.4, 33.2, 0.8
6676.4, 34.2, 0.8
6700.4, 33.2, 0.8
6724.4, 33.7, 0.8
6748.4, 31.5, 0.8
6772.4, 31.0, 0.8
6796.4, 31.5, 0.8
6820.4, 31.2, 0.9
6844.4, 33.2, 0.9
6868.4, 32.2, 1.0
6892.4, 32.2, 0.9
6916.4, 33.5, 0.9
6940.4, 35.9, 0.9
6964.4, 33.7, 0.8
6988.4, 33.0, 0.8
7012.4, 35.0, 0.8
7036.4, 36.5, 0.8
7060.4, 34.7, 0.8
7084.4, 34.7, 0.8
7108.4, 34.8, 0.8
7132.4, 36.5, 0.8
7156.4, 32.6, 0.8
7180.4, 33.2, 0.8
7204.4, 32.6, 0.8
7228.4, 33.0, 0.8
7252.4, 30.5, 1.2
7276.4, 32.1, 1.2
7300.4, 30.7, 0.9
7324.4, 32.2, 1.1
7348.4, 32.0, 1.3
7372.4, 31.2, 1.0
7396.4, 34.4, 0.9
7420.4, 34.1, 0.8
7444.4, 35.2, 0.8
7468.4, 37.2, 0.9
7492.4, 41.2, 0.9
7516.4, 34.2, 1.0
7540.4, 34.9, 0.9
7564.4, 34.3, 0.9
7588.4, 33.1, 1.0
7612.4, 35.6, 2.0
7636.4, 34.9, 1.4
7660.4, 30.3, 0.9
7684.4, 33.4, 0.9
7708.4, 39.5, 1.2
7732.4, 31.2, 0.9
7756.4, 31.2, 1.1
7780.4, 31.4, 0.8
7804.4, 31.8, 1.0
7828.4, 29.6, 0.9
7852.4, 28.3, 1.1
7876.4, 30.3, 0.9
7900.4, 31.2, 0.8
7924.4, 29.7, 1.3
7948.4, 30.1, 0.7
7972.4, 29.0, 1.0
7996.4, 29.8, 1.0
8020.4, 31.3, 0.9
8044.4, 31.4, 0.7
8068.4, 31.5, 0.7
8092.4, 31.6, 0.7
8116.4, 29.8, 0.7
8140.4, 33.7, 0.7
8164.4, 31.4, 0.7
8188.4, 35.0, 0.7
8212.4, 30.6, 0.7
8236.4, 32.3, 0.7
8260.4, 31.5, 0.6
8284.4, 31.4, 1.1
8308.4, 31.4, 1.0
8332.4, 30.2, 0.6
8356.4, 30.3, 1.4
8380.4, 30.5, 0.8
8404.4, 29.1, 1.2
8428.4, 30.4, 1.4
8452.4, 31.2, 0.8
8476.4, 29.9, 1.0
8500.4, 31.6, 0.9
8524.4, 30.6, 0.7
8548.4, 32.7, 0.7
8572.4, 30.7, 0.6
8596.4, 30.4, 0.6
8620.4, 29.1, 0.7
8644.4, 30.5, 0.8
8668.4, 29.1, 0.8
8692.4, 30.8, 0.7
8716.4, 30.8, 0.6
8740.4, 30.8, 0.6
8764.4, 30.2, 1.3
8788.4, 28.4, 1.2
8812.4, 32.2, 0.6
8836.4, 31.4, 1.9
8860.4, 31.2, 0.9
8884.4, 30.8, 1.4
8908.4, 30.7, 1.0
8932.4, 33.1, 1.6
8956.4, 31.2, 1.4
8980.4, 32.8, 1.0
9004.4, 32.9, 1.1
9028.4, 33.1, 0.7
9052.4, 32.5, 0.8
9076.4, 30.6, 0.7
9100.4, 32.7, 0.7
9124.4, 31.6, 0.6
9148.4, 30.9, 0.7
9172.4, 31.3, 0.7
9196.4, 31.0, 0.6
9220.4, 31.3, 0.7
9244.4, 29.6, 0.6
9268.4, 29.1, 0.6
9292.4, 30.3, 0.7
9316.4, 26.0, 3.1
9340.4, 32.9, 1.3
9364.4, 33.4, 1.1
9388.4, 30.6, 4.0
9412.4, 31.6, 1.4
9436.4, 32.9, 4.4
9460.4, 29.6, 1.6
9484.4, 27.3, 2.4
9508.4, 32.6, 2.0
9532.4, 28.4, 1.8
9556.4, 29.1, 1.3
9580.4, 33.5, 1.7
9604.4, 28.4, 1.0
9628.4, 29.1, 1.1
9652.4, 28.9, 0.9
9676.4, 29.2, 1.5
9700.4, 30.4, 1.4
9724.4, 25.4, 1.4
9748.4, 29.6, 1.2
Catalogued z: 0.54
